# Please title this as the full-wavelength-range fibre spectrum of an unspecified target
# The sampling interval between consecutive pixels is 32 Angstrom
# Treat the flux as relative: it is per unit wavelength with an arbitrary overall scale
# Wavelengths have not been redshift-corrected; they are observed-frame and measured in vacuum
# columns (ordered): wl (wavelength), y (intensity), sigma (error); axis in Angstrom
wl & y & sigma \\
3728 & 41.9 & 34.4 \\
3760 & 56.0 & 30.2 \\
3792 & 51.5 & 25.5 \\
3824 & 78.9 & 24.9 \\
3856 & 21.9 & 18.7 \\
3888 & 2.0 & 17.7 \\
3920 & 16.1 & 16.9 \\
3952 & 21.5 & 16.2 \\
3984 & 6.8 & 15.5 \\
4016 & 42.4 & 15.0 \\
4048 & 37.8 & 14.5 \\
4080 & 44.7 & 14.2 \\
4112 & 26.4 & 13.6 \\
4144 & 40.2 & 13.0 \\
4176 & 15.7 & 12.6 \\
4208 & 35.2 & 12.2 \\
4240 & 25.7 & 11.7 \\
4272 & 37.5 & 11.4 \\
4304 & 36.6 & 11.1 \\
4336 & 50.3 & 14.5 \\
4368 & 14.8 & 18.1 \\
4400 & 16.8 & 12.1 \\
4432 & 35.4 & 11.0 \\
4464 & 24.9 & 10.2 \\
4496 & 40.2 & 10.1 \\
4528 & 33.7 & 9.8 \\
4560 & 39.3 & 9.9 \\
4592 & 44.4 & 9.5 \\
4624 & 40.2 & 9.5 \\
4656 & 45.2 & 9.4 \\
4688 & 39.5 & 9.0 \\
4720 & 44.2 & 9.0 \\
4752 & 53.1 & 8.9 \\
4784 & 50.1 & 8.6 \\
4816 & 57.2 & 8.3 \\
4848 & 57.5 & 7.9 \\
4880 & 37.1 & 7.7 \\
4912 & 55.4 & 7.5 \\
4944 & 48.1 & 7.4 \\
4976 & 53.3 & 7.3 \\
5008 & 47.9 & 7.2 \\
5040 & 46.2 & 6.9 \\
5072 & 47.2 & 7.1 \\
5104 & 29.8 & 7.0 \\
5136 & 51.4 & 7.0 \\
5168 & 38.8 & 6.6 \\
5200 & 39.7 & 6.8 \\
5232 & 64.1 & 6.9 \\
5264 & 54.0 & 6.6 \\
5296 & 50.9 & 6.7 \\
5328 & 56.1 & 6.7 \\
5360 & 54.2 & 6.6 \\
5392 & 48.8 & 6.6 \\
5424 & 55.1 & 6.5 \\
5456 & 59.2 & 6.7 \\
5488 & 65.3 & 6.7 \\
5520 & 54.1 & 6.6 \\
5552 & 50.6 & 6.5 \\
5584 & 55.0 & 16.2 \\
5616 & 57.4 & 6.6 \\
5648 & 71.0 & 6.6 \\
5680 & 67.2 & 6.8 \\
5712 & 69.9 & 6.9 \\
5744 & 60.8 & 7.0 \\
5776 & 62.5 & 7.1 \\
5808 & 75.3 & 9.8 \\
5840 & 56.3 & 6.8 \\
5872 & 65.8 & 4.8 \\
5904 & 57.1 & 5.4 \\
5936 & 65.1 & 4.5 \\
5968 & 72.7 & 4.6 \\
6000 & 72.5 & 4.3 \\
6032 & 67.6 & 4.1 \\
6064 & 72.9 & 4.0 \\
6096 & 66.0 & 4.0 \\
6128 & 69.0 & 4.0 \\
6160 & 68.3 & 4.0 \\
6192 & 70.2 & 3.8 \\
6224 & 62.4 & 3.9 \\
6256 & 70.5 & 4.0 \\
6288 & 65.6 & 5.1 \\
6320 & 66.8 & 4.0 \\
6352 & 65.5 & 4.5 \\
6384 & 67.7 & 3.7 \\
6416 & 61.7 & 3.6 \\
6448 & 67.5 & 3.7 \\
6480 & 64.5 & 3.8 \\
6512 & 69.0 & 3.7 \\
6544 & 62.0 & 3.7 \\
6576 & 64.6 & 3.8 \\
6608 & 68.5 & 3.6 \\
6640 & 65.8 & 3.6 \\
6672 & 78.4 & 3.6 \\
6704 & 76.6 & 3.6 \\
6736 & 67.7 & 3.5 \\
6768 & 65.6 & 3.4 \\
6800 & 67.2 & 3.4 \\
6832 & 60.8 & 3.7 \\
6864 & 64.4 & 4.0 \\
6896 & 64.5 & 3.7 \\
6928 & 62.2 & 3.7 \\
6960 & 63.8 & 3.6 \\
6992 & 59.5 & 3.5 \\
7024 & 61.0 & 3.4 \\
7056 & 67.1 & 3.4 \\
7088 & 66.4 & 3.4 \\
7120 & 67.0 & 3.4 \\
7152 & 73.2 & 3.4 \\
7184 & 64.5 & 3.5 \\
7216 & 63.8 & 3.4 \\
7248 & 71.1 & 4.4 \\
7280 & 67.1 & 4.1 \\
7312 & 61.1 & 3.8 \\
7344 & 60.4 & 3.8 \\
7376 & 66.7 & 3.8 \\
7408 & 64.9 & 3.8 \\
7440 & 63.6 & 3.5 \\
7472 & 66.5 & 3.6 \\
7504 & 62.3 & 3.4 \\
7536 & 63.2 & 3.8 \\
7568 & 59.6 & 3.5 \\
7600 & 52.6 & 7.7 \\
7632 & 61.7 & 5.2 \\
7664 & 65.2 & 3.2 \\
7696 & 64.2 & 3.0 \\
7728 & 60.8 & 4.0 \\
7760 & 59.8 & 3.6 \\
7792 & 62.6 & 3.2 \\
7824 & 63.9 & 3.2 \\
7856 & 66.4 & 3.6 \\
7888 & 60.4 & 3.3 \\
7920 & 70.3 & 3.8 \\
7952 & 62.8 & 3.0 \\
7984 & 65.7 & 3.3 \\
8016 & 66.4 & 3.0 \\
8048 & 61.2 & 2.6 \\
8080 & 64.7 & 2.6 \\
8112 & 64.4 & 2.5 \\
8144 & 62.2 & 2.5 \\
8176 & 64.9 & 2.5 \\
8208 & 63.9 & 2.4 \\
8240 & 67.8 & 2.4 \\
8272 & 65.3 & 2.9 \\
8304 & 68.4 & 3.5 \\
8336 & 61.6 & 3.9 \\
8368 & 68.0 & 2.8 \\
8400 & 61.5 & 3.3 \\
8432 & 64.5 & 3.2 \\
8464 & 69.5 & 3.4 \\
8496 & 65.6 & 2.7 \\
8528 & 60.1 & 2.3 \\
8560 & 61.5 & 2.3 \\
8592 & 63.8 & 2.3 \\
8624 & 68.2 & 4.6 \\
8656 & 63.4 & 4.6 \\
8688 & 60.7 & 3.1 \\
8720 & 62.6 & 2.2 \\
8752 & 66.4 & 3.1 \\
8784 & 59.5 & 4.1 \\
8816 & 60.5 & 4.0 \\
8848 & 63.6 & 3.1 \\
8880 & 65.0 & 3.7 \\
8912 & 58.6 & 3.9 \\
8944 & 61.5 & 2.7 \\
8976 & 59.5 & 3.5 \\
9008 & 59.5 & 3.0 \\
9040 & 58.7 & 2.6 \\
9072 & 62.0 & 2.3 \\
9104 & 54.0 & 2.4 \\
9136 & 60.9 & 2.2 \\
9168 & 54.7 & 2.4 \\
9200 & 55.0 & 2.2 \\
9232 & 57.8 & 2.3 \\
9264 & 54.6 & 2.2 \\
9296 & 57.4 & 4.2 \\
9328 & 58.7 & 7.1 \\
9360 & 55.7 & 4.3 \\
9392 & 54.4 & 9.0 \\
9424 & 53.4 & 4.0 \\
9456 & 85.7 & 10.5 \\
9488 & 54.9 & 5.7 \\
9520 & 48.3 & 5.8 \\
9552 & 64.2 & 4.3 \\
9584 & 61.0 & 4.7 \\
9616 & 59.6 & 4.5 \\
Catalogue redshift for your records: 0.489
